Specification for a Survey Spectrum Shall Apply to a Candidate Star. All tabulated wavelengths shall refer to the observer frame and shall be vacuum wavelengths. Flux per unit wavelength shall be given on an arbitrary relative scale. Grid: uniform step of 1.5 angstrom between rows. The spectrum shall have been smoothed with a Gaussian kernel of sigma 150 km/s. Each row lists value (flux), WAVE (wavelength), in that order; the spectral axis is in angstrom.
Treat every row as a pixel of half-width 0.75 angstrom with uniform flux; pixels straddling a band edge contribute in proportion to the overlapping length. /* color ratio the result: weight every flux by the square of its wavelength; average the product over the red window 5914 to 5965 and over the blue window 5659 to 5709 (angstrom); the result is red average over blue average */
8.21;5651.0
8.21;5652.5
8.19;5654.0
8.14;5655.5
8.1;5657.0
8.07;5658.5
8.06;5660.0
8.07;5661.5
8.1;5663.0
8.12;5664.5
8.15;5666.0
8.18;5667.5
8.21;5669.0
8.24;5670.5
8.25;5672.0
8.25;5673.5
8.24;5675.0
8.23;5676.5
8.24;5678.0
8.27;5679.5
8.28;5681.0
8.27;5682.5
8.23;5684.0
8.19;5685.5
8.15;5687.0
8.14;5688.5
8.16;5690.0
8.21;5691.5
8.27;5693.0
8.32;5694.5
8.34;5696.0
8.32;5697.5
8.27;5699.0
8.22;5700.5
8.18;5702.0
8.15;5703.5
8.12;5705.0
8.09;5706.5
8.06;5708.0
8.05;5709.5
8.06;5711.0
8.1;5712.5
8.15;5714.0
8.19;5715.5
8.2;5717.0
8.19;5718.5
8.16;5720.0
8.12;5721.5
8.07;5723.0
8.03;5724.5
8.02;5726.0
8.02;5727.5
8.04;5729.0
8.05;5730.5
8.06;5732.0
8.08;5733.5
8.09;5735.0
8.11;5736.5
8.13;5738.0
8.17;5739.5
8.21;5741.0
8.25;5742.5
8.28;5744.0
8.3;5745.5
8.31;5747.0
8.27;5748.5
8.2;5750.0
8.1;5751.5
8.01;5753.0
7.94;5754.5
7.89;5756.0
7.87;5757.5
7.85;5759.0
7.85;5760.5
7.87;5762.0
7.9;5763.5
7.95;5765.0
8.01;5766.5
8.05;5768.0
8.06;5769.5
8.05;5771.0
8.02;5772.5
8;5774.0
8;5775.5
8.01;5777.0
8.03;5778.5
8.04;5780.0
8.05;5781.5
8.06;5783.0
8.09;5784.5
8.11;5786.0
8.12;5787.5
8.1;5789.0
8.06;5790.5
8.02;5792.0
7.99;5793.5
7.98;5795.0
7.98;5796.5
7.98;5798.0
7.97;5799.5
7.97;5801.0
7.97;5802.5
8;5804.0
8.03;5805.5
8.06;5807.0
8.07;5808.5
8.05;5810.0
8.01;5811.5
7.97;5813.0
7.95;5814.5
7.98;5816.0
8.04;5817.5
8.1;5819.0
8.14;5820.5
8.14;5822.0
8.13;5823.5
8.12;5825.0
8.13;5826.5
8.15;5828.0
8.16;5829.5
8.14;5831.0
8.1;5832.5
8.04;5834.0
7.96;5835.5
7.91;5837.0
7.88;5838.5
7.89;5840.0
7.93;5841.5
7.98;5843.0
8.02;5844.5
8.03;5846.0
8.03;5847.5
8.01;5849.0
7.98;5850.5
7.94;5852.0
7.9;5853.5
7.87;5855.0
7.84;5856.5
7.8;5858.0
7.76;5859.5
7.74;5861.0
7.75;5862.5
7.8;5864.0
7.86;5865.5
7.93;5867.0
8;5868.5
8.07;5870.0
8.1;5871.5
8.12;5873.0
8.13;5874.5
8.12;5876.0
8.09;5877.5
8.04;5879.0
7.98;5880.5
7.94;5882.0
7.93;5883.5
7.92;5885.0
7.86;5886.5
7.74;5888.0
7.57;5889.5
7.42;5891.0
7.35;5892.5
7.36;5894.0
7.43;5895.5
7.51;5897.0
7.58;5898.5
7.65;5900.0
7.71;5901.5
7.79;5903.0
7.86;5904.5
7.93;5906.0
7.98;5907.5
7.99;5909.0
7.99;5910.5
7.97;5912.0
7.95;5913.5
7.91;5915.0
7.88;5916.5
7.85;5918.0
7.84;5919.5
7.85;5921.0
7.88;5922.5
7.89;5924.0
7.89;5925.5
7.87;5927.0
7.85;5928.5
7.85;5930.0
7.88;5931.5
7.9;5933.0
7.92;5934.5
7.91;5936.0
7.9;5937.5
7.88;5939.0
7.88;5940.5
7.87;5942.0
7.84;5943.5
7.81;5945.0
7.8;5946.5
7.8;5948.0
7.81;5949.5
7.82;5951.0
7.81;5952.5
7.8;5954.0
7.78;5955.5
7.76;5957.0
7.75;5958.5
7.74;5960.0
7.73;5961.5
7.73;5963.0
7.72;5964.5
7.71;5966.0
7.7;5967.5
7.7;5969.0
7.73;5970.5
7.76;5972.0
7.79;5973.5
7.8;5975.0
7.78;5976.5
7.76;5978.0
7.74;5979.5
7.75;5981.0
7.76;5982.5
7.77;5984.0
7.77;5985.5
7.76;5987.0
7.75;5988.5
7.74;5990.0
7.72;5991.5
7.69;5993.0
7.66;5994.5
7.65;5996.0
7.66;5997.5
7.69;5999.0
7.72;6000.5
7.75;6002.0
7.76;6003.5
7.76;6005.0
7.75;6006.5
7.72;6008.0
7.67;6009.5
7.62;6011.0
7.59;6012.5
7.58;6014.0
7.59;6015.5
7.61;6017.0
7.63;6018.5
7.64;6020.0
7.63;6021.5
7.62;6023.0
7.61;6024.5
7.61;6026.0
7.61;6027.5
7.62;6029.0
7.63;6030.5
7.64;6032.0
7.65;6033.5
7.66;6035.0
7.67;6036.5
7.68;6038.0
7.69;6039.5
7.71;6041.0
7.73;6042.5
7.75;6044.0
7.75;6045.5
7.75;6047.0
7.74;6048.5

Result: 1.0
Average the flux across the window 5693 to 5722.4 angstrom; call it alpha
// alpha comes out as 8.18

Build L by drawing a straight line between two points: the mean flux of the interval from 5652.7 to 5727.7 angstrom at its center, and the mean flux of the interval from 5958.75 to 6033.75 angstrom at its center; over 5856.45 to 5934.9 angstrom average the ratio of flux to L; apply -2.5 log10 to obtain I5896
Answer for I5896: 0.00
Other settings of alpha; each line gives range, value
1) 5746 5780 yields 8.01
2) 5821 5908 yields 7.9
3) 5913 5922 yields 7.88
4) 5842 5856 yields 7.97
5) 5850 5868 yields 7.85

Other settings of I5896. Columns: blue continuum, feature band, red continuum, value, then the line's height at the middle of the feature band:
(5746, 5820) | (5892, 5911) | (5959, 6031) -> 0.02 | 7.84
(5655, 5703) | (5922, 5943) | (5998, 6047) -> -0.01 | 7.81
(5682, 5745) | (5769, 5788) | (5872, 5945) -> 0.00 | 8.05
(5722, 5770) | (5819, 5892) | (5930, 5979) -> 0.00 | 7.93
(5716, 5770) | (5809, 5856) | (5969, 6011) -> -0.01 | 7.95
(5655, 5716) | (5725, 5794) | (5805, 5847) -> 0.01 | 8.11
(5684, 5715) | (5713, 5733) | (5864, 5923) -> 0.01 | 8.14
